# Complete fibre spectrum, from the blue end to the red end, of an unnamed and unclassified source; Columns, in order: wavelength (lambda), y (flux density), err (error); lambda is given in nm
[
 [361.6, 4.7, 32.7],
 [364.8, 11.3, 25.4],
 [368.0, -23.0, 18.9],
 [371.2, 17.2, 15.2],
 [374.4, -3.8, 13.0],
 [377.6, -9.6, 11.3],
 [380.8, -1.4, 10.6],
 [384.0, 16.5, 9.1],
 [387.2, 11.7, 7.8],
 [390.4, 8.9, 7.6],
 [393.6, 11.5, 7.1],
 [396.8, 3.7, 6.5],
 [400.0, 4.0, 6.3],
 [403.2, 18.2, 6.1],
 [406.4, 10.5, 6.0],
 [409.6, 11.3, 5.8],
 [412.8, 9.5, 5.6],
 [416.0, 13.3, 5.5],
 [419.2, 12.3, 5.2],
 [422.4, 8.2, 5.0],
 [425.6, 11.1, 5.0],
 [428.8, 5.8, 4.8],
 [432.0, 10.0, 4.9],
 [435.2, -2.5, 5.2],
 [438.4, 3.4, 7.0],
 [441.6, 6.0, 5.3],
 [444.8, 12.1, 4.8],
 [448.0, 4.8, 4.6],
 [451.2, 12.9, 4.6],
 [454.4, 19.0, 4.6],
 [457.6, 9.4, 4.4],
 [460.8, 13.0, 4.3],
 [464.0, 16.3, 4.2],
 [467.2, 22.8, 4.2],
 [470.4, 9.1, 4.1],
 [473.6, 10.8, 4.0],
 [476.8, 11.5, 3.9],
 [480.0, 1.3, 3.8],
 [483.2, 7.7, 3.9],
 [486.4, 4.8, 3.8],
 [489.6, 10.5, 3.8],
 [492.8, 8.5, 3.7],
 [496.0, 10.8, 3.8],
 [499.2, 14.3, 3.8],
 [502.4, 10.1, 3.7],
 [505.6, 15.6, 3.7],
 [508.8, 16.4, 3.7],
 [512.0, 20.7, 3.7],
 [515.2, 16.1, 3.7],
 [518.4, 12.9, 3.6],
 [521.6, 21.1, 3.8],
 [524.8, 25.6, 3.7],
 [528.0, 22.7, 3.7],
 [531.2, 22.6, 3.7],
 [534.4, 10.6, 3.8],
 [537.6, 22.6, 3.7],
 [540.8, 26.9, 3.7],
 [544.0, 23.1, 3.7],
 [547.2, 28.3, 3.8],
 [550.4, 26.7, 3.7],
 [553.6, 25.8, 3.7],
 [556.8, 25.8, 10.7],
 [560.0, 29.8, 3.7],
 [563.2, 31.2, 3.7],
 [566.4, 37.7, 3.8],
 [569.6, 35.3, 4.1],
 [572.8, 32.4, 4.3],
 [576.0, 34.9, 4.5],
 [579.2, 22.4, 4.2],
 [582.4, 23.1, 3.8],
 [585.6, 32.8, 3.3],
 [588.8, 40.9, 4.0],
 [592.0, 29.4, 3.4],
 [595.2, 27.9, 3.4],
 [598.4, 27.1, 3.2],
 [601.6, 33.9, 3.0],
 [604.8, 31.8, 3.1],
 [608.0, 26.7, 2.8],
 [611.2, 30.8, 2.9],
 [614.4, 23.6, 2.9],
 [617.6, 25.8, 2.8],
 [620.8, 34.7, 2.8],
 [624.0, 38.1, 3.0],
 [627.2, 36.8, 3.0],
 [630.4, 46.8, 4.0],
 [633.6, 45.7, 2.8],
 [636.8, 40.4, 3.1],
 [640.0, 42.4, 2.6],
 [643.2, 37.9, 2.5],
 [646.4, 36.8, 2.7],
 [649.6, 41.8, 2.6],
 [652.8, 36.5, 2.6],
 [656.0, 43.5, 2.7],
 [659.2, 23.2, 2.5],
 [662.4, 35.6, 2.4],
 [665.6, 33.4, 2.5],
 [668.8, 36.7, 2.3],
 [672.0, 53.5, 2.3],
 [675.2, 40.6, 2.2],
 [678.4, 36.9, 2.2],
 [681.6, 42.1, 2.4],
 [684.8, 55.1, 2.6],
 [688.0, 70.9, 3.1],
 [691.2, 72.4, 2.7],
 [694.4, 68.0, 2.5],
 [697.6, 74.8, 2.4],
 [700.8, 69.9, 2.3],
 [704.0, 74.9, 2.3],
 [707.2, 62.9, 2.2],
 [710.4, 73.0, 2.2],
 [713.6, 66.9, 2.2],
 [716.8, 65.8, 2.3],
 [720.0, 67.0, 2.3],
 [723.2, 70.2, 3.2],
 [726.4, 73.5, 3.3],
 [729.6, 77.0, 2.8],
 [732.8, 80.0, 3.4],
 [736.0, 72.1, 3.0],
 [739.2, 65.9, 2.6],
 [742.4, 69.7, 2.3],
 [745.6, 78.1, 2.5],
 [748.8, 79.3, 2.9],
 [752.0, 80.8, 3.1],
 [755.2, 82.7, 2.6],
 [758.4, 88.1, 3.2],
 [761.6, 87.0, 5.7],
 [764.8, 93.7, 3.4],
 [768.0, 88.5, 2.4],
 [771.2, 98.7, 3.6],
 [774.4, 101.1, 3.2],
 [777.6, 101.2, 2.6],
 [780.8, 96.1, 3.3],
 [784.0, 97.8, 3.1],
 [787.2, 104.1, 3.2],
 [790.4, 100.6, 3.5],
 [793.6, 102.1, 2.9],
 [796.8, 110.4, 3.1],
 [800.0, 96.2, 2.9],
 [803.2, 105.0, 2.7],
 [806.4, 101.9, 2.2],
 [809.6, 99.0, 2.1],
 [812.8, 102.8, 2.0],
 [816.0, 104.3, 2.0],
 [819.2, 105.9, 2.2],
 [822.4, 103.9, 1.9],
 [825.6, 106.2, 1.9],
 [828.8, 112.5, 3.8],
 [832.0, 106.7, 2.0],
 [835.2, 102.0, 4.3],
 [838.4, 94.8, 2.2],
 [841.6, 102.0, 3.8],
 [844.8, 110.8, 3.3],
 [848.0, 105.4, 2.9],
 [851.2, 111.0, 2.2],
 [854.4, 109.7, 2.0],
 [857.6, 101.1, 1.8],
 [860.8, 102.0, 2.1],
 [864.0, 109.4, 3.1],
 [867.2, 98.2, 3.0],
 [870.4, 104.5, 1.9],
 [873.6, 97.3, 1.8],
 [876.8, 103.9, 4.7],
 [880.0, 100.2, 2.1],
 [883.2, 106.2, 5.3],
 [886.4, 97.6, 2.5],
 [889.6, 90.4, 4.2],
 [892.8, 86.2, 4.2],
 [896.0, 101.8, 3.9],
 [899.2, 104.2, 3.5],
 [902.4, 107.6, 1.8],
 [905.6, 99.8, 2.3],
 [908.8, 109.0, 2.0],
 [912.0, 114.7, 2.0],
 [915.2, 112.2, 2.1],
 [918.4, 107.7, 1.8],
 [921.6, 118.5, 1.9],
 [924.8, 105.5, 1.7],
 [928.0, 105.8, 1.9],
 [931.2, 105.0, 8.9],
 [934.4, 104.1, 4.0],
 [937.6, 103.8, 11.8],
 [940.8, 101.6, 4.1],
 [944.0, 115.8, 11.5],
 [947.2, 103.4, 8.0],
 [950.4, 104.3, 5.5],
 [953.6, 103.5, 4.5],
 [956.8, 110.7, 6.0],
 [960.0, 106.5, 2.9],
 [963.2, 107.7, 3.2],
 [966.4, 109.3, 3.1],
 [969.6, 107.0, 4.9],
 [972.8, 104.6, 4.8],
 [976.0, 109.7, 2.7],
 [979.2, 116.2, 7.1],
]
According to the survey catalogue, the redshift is 0.72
